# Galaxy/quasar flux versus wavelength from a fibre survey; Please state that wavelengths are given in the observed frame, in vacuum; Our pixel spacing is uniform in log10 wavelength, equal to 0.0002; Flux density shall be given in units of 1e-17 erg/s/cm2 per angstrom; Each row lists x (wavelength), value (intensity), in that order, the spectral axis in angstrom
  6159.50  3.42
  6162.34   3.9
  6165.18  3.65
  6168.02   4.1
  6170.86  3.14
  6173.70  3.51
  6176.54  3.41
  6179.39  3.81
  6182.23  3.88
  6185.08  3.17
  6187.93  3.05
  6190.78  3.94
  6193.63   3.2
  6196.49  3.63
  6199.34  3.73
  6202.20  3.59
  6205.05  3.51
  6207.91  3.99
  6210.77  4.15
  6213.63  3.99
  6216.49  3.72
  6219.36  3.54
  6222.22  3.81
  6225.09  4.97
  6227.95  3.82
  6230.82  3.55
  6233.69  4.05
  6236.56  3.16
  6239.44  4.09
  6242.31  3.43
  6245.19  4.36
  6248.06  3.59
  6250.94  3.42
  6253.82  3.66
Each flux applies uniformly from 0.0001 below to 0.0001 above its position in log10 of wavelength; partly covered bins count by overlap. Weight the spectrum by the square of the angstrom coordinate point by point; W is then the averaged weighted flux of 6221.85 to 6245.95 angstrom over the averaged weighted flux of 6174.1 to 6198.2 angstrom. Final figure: 1.13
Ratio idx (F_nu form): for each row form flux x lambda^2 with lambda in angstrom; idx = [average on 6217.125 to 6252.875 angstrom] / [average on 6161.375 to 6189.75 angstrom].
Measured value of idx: 1.09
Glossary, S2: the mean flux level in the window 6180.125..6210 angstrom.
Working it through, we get 3.59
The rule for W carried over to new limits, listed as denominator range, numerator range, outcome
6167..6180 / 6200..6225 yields 1.09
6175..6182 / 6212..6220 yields 1.05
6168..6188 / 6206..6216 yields 1.15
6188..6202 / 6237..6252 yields 1.07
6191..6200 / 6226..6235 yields 1.10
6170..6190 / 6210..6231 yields 1.16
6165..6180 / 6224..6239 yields 1.11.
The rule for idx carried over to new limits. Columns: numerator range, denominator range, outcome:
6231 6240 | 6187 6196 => 1.09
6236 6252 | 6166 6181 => 1.05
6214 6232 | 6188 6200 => 1.11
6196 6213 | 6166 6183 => 1.05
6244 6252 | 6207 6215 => 0.95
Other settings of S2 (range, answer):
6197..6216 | 3.81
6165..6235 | 3.72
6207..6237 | 3.91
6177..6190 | 3.49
